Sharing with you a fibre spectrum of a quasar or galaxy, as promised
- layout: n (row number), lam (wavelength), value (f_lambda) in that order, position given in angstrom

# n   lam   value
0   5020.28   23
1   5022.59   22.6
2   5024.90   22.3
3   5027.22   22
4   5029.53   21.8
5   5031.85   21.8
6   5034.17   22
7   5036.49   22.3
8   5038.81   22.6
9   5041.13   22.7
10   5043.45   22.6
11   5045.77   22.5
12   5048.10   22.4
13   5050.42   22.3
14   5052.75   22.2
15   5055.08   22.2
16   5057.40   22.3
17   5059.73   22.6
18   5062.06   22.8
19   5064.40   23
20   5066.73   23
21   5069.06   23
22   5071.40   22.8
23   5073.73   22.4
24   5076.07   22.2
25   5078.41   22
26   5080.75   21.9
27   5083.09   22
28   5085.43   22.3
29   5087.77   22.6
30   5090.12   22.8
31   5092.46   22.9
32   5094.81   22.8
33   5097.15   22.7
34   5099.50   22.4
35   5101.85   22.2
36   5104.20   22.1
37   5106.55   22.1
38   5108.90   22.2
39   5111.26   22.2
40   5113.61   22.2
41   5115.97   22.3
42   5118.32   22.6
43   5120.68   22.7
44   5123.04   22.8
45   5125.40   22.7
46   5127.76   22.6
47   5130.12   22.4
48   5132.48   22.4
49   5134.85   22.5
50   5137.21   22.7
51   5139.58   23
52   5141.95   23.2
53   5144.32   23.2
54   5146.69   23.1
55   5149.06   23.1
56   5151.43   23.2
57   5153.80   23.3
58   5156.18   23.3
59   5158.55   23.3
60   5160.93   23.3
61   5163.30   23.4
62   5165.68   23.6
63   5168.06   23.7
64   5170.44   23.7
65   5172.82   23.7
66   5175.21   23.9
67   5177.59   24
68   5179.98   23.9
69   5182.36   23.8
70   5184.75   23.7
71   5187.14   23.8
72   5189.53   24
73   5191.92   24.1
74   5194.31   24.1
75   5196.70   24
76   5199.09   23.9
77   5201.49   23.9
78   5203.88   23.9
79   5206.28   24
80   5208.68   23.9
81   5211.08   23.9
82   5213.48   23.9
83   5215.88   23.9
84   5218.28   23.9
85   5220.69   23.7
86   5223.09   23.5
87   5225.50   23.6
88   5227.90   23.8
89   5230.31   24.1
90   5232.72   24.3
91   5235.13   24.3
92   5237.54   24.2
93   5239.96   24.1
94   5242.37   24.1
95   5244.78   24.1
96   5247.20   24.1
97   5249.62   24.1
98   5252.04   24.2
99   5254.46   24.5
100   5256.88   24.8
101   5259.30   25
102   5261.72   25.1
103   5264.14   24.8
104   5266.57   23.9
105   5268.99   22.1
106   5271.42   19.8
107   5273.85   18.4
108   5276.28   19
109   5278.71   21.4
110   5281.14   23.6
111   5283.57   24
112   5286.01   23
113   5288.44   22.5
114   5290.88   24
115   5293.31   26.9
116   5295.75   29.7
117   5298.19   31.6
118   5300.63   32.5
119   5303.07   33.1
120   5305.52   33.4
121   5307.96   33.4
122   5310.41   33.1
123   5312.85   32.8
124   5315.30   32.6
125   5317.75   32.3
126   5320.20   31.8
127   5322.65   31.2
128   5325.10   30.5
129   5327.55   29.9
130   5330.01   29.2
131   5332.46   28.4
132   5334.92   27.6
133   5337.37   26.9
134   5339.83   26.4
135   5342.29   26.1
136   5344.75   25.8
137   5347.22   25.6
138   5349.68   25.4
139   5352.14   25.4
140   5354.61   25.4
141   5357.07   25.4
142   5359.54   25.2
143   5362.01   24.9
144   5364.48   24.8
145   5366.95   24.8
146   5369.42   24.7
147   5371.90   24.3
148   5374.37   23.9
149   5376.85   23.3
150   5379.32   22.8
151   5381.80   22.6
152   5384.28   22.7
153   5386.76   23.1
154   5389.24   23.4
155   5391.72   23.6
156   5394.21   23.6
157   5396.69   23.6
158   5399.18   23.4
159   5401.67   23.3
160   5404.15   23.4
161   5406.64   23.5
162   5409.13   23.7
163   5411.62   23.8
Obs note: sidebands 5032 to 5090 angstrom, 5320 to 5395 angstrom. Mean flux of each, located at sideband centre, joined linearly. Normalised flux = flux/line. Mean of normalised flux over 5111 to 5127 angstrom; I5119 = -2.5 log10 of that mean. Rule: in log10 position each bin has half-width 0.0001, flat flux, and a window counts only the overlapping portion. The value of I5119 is 0.03 mag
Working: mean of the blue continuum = 22.4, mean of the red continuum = 25.7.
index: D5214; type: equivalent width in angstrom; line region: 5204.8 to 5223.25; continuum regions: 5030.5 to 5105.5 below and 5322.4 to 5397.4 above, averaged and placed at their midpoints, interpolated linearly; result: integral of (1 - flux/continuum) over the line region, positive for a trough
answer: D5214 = 0.1 angstrom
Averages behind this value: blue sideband 22.4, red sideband 25.4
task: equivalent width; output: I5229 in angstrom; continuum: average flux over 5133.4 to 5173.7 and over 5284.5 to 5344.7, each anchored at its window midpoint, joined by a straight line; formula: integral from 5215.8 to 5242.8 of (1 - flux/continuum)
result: 2.3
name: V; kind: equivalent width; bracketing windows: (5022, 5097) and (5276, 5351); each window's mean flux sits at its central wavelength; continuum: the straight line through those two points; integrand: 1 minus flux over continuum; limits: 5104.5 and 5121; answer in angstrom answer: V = 1.0 angstrom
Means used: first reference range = 22.4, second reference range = 28.3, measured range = 22.3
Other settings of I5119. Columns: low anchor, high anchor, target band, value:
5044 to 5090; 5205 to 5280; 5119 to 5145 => 0.005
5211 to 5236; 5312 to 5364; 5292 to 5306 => -0.168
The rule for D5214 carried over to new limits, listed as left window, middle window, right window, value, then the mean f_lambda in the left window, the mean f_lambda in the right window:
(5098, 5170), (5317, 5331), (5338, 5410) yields -4.0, 22.8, 24.3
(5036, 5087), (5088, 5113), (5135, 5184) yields 0.4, 22.5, 23.4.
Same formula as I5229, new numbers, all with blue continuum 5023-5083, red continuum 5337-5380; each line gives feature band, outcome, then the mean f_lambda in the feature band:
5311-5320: -2.9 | 32.5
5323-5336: -2.3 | 29.3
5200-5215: -0.1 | 23.9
